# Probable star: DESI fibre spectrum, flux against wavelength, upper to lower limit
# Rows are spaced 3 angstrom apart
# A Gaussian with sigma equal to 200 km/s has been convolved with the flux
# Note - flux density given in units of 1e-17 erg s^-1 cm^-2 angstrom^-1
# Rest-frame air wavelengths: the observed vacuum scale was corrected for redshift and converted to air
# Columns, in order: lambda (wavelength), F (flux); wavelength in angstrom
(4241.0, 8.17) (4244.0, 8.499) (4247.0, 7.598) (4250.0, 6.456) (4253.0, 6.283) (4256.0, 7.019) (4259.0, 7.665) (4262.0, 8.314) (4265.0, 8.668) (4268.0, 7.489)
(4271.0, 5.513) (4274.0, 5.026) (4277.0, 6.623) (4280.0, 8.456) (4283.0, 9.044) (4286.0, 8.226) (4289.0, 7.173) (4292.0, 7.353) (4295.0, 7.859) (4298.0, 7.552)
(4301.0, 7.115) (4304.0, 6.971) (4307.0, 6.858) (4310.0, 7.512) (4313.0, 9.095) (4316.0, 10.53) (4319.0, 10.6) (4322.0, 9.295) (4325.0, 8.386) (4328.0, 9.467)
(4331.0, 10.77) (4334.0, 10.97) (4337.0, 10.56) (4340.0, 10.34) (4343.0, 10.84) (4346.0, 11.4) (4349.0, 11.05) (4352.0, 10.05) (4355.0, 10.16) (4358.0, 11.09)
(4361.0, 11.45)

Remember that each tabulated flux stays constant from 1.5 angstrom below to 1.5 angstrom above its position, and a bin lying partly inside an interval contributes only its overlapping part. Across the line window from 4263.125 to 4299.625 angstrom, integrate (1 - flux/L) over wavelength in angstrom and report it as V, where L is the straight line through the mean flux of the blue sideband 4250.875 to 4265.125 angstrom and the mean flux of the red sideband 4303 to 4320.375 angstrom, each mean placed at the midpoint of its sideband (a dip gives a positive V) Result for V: 2.4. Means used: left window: 7.44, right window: 8.63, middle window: 7.42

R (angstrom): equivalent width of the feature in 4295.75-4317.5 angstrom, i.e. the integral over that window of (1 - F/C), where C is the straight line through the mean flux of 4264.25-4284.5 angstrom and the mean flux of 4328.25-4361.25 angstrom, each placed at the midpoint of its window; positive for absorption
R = 2.2 angstrom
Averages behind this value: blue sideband 7.21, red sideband 10.7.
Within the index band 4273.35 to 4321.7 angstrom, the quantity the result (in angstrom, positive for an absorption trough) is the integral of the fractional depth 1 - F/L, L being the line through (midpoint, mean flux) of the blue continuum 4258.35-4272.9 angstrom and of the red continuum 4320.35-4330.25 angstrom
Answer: 2.6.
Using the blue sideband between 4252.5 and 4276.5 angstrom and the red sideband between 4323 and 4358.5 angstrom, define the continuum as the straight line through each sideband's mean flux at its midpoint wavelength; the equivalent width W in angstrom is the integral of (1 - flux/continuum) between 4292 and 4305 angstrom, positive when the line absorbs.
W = 1.7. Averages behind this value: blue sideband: 7.01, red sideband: 10.4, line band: 7.39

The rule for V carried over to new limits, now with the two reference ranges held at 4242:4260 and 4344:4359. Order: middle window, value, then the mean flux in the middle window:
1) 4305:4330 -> 1.6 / 8.96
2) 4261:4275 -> 1.4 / 7.03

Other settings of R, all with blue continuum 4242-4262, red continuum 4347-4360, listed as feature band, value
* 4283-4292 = 0.7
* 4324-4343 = -0.3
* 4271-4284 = 1.9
